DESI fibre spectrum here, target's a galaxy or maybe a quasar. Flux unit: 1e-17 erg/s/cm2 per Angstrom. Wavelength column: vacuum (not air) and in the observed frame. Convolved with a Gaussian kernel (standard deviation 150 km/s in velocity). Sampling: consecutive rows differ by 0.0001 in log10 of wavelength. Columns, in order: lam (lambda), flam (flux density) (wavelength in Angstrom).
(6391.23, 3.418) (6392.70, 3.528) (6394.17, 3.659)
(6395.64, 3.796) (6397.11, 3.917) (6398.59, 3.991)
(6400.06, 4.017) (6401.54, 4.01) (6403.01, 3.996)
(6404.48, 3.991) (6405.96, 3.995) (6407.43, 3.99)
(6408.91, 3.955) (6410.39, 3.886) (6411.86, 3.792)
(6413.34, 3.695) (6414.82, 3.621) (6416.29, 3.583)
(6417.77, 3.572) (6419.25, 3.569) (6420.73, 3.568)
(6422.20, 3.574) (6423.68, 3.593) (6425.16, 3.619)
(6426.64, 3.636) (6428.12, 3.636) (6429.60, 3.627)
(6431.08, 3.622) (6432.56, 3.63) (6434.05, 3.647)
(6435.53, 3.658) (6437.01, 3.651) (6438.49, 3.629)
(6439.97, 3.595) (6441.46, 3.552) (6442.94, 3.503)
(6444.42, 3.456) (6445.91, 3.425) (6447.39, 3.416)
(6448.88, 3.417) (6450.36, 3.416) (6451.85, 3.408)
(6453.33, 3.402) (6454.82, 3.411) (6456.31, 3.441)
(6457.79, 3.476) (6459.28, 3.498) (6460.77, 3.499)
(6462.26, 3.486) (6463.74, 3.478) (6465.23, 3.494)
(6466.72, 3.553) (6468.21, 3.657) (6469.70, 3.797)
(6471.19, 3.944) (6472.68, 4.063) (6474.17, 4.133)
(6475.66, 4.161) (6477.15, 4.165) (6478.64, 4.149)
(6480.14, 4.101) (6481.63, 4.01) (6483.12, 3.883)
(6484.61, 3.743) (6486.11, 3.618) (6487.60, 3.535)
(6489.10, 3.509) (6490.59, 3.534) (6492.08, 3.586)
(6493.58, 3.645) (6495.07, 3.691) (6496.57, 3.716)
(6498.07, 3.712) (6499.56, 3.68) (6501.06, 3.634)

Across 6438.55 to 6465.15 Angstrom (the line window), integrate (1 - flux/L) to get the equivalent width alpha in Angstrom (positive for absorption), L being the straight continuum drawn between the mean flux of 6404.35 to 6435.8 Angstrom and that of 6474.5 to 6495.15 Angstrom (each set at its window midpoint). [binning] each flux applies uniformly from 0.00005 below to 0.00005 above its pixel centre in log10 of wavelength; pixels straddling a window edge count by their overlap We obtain 2.04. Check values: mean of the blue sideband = 3.7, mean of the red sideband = 3.82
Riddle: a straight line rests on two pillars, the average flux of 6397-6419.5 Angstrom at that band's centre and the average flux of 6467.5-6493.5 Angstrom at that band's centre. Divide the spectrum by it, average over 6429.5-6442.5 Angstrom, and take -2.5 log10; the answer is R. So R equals 0.07 mag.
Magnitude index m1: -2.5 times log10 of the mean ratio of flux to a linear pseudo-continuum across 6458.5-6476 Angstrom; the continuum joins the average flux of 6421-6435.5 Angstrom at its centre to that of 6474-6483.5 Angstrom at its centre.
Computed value 0.08 mag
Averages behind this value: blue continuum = 3.62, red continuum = 4.09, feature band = 3.72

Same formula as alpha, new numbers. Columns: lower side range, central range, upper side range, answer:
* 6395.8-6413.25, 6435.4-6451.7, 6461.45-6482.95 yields 1.6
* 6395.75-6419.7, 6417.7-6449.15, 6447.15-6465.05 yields 0.5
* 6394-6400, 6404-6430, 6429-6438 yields 0.2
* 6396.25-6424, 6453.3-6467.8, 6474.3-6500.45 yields 1.2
